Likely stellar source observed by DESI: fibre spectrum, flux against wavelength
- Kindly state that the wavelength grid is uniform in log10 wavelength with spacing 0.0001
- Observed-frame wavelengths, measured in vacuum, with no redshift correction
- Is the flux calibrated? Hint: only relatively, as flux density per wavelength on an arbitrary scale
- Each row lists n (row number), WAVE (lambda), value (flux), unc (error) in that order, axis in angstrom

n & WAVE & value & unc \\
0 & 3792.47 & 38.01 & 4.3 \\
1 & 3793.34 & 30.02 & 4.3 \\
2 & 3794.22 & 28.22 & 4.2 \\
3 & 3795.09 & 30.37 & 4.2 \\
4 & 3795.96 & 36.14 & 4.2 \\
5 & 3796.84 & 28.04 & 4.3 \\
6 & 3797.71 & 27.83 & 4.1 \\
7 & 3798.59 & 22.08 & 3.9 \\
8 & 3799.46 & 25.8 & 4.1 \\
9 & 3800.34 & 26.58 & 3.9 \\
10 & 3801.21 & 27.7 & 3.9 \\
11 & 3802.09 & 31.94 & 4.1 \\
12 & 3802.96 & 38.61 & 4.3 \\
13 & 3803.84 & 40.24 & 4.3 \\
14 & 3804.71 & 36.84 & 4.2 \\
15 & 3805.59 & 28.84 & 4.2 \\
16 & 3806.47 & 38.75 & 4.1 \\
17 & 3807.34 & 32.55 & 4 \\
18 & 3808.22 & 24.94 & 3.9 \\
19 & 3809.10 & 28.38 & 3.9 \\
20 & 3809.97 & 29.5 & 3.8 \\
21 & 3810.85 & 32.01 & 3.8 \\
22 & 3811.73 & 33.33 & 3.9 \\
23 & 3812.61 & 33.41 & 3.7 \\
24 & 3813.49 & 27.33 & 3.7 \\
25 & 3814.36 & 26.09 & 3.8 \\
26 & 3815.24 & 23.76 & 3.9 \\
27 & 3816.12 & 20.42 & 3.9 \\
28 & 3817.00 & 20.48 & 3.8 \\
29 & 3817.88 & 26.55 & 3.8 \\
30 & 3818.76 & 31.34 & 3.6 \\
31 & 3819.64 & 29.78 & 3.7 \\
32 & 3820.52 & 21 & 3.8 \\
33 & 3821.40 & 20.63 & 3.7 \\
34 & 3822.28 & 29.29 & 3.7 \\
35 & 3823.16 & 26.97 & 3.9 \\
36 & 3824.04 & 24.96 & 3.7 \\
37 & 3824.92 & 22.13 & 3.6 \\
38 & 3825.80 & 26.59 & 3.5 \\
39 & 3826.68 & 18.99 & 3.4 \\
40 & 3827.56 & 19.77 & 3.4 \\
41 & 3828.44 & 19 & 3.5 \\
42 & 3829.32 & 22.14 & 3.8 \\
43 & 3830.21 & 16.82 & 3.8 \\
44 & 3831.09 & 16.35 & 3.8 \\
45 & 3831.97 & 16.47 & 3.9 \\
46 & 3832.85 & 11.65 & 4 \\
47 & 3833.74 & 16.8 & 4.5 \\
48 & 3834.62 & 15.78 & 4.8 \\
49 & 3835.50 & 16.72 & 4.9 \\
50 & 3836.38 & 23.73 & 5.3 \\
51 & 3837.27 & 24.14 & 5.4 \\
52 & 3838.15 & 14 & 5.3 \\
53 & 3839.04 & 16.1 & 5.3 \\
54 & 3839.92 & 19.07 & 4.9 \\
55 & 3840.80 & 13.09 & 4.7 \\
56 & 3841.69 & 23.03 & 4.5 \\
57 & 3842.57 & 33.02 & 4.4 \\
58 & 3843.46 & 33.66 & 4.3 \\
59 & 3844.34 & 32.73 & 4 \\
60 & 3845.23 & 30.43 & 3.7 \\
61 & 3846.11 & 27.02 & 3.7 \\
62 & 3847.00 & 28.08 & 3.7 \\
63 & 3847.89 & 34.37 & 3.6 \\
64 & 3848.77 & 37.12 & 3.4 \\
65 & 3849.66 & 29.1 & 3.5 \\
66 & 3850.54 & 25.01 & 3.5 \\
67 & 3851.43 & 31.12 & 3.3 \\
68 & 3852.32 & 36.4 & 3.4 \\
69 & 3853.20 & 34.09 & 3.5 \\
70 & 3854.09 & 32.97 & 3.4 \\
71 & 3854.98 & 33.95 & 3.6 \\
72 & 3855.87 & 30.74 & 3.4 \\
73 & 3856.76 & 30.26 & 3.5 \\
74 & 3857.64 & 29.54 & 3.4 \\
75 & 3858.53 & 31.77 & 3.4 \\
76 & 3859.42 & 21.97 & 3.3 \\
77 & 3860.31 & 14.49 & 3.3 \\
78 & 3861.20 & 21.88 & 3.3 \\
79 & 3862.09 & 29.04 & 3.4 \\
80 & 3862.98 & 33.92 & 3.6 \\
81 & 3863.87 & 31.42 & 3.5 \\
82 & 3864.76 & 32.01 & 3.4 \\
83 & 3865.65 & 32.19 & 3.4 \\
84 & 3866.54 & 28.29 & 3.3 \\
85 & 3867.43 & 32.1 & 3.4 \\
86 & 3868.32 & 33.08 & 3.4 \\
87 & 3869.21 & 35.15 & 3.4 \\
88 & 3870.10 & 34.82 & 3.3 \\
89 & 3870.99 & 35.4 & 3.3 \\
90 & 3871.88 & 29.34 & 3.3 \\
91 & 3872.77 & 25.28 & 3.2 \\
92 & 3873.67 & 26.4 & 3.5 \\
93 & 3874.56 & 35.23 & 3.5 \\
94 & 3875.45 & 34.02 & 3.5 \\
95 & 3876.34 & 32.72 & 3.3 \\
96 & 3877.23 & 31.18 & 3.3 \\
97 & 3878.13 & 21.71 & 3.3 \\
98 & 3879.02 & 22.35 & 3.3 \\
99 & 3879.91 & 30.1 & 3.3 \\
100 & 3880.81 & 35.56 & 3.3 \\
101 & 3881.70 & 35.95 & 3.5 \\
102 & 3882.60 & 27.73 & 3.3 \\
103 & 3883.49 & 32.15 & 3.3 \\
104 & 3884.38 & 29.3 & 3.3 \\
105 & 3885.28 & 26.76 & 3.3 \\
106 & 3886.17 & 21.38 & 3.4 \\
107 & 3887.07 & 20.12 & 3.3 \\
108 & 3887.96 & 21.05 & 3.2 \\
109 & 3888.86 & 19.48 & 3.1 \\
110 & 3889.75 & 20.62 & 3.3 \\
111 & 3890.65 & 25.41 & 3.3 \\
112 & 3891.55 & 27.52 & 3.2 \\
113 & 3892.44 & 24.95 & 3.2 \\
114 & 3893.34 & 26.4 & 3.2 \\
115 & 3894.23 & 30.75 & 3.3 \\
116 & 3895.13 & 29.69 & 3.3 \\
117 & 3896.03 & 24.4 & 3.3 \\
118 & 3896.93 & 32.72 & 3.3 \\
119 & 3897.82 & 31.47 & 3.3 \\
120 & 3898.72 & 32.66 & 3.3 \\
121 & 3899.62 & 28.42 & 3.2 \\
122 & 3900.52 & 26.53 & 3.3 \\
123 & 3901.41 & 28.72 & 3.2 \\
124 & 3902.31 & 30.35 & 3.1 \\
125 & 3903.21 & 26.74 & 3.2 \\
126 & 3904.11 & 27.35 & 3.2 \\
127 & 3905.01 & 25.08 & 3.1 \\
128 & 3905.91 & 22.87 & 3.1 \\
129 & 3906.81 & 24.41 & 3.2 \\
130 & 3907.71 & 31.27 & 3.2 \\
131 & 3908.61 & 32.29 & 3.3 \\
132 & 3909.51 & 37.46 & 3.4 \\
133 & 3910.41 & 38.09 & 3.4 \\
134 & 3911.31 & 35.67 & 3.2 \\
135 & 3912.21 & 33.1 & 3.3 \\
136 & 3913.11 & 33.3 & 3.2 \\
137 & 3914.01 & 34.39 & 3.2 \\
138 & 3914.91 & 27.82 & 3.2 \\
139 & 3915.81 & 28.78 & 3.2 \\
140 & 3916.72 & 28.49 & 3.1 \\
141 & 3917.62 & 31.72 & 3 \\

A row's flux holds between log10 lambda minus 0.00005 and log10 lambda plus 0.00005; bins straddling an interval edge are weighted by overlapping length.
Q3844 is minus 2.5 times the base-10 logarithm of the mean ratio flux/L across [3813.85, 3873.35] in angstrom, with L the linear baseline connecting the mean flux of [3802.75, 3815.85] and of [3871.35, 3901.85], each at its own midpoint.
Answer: 0.14 mag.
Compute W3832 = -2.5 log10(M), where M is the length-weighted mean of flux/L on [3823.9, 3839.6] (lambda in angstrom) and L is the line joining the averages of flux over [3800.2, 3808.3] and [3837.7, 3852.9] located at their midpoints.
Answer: 0.48 mag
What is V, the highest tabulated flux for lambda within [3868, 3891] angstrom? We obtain 35.95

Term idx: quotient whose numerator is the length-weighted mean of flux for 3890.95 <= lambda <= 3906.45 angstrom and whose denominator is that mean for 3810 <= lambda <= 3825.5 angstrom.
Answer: 1.06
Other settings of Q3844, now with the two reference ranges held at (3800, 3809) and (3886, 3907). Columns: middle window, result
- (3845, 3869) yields -0.042 mag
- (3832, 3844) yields 0.446 mag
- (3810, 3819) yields 0.164 mag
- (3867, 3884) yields -0.123 mag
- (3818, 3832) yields 0.337 mag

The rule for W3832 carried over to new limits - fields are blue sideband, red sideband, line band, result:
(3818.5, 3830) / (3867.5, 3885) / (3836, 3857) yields -0.043 mag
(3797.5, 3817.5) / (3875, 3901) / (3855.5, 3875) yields -0.058 mag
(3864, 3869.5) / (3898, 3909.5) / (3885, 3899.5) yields 0.138 mag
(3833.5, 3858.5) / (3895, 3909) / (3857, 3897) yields -0.022 mag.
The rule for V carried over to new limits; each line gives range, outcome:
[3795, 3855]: 40.24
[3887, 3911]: 38.09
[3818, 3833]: 31.34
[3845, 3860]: 37.12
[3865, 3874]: 35.4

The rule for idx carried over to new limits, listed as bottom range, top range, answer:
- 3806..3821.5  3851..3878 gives 1.09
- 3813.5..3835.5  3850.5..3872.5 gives 1.40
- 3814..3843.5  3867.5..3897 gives 1.32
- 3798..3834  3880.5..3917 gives 1.10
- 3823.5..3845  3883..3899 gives 1.27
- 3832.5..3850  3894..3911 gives 1.23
